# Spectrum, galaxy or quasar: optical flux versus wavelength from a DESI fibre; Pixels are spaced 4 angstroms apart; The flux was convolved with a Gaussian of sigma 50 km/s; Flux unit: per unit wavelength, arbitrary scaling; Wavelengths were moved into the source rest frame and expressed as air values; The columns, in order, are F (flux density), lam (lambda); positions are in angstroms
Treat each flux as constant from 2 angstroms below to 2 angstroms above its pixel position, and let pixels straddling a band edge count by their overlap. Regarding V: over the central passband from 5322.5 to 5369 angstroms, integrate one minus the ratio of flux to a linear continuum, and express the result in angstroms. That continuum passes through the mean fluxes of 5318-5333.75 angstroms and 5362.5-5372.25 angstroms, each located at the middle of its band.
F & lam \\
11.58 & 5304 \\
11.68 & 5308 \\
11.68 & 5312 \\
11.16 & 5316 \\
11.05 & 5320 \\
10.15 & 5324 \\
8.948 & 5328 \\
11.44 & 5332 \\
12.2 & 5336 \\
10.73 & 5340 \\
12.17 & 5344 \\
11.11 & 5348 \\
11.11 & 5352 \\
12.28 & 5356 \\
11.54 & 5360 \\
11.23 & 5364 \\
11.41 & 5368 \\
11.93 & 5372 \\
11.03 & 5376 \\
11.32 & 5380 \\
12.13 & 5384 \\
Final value -1.3 angstroms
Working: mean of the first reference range 10.4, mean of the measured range 11.2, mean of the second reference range 11.5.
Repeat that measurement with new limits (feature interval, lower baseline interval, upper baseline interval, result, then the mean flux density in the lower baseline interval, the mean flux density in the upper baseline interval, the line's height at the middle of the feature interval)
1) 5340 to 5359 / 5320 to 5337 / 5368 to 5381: -1.0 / 10.6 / 11.4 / 11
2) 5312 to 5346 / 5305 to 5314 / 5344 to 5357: 1.7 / 11.7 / 11.5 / 11.6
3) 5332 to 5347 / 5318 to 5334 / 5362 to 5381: -1.3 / 10.4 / 11.4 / 10.7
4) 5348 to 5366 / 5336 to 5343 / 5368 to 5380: -0.1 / 11.4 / 11.4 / 11.4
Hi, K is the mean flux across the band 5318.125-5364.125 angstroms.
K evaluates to 11.2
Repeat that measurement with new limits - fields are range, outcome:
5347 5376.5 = 11.5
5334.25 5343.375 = 11.6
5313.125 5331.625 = 10.5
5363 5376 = 11.5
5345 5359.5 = 11.6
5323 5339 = 10.7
